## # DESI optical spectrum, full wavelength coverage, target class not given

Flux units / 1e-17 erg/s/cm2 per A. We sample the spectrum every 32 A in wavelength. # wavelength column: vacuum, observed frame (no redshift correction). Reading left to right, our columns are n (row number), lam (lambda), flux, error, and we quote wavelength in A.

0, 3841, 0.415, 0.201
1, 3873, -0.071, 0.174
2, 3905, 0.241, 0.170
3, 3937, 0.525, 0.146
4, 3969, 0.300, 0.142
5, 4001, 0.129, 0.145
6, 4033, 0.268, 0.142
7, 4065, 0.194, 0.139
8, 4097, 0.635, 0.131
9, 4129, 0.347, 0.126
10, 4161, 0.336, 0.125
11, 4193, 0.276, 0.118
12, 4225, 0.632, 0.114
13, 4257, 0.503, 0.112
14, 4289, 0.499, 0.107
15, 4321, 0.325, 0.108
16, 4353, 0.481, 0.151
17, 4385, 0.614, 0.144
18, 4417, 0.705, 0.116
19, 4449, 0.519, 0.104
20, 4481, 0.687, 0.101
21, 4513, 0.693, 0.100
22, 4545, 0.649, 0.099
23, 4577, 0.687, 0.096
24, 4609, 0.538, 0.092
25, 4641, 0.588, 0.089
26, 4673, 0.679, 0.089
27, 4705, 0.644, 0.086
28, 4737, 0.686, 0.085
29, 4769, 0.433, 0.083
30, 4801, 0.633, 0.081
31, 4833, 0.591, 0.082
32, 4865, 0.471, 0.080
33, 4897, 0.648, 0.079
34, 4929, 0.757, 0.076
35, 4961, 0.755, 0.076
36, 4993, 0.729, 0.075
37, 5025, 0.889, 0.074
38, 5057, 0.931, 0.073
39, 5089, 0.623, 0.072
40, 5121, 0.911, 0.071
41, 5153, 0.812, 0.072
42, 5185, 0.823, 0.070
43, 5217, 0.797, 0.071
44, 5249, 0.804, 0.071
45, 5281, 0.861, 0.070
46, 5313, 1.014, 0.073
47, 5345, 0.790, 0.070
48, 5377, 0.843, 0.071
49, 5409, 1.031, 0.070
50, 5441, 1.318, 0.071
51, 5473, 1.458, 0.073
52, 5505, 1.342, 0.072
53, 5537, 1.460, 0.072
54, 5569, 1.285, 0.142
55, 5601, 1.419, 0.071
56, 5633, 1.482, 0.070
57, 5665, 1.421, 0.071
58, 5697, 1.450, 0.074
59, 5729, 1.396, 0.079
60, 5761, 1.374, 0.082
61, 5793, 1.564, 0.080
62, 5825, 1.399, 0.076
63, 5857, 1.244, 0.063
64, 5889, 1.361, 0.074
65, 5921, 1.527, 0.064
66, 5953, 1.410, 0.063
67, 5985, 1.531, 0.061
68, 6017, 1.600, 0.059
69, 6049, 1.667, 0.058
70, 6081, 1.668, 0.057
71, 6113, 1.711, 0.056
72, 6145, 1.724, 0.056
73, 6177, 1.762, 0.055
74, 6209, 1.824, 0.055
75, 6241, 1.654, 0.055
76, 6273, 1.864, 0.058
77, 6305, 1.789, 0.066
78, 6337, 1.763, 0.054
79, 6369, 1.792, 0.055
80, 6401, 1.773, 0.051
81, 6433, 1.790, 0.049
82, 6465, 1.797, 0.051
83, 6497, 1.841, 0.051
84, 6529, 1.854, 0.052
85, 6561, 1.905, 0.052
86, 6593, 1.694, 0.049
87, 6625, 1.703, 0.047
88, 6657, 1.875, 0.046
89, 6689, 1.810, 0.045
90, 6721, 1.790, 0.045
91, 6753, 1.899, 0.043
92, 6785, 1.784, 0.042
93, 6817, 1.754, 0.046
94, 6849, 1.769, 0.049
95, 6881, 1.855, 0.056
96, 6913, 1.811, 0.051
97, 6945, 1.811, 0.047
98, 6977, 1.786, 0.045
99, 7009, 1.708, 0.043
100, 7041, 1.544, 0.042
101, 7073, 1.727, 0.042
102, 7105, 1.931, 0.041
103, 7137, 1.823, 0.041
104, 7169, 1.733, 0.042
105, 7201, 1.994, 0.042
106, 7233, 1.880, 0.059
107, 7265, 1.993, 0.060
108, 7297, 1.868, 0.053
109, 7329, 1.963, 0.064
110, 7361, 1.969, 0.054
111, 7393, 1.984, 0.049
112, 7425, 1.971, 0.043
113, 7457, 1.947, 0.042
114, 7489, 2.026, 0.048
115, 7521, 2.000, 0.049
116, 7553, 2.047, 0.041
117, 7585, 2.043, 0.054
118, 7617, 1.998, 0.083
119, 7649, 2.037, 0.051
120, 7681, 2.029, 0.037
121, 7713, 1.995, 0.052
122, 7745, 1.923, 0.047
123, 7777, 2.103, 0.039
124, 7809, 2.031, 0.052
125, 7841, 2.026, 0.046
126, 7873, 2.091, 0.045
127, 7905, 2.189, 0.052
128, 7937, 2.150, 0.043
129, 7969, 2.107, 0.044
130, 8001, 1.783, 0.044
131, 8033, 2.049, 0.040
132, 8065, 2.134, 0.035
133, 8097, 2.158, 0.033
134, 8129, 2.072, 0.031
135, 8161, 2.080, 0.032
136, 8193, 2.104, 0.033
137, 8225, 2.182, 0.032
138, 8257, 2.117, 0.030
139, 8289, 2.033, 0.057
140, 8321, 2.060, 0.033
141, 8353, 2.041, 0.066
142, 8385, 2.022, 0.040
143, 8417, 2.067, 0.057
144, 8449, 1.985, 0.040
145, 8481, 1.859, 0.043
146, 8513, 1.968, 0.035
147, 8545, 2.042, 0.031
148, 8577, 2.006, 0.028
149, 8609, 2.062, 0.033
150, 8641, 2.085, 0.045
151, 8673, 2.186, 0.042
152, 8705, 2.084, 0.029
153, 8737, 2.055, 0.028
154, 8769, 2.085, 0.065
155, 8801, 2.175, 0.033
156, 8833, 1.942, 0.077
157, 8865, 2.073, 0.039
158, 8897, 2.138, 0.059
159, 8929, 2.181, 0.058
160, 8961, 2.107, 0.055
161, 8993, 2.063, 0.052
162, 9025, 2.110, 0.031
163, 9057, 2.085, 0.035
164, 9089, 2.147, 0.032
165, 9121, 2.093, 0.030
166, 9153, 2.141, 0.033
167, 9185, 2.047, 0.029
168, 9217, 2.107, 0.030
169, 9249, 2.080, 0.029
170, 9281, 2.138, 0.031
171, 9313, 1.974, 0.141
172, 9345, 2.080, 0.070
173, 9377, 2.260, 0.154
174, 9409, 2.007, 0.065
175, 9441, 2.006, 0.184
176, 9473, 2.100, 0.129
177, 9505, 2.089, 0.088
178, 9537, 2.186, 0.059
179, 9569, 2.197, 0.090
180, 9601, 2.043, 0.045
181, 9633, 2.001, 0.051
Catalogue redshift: 0.358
